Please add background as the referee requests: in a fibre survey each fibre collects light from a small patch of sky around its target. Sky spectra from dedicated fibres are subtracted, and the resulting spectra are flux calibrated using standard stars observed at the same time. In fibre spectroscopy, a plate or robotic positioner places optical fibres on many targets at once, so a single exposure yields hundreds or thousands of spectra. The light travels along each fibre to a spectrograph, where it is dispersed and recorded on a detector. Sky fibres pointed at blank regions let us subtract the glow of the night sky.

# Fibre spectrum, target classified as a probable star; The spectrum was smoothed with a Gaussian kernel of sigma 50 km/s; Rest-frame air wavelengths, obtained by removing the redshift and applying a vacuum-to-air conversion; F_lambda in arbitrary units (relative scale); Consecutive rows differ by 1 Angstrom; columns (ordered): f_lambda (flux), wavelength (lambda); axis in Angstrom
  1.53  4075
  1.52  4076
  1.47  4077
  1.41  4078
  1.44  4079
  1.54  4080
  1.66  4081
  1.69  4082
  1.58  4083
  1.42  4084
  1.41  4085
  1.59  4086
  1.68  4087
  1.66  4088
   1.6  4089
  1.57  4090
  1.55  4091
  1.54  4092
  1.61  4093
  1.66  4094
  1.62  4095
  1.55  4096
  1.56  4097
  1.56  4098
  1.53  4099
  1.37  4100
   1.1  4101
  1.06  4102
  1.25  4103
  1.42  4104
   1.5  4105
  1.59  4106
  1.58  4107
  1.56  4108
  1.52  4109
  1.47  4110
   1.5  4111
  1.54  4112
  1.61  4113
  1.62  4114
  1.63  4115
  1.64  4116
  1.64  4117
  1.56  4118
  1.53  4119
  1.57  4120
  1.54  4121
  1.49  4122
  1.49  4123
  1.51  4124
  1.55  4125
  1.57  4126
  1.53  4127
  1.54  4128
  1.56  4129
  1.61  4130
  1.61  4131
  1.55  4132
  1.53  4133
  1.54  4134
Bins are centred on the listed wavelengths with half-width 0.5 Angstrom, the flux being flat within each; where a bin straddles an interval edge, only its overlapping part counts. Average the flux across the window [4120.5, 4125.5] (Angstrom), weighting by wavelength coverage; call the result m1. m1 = 1.52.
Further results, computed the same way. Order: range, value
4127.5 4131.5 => 1.58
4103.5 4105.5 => 1.46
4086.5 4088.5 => 1.67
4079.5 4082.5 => 1.63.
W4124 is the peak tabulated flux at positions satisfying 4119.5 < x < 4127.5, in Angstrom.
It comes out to 1.57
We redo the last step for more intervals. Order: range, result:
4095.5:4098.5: 1.56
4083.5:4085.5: 1.42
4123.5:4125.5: 1.55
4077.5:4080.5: 1.54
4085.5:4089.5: 1.68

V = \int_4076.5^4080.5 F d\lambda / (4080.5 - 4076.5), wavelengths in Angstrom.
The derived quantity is 1.46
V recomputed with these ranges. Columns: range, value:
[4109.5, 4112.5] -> 1.5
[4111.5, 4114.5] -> 1.59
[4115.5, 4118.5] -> 1.61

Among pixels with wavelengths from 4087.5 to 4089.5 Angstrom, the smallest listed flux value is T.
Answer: 1.6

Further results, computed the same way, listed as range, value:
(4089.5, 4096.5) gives 1.54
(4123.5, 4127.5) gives 1.51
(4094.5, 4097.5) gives 1.55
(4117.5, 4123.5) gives 1.49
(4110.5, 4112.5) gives 1.5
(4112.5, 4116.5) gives 1.61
